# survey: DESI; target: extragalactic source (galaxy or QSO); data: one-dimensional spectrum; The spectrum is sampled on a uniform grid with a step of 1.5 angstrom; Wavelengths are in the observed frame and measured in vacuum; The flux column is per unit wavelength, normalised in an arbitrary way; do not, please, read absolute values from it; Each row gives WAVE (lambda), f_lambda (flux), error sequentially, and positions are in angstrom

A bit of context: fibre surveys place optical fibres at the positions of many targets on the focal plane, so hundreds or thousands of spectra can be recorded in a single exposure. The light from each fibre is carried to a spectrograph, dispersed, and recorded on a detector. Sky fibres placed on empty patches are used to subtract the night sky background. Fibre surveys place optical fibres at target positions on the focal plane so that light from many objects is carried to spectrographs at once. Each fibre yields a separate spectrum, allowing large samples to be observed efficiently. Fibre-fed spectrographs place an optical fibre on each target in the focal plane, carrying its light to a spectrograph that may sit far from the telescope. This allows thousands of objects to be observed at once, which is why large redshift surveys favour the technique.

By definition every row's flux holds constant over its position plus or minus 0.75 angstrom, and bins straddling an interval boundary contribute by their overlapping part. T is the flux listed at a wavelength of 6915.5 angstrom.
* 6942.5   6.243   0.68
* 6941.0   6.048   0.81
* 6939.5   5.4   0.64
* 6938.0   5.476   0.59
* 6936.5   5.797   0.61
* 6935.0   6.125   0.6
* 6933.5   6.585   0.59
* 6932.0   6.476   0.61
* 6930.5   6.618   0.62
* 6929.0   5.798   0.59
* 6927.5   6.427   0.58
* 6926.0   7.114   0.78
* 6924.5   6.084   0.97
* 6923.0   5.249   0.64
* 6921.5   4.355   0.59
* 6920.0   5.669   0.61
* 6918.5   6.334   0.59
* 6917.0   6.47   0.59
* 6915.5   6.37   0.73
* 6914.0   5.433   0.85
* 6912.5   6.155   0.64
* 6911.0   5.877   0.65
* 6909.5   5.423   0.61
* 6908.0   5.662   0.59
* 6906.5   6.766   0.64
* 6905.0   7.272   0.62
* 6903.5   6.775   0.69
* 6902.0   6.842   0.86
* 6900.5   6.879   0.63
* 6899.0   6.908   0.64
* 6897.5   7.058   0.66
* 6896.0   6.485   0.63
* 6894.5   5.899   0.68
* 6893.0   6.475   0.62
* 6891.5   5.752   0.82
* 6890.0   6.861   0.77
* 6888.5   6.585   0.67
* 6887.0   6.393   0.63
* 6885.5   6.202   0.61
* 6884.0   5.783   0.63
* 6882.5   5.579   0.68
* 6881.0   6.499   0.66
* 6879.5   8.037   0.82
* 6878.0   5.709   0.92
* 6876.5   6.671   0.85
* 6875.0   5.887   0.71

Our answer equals 6.37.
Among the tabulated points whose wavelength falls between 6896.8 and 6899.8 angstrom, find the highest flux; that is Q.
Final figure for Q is 7.058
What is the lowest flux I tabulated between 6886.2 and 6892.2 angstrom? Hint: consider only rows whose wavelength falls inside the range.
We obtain 5.752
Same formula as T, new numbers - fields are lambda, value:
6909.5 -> 5.423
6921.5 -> 4.355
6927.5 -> 6.427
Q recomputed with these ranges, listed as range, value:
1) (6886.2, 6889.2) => 6.585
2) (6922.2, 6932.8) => 7.114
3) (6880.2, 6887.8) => 6.499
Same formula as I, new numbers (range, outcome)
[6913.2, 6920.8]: 5.433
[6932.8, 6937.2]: 5.797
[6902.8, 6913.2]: 5.423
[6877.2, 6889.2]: 5.579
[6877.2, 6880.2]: 5.709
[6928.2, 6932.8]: 5.798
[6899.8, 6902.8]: 6.842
